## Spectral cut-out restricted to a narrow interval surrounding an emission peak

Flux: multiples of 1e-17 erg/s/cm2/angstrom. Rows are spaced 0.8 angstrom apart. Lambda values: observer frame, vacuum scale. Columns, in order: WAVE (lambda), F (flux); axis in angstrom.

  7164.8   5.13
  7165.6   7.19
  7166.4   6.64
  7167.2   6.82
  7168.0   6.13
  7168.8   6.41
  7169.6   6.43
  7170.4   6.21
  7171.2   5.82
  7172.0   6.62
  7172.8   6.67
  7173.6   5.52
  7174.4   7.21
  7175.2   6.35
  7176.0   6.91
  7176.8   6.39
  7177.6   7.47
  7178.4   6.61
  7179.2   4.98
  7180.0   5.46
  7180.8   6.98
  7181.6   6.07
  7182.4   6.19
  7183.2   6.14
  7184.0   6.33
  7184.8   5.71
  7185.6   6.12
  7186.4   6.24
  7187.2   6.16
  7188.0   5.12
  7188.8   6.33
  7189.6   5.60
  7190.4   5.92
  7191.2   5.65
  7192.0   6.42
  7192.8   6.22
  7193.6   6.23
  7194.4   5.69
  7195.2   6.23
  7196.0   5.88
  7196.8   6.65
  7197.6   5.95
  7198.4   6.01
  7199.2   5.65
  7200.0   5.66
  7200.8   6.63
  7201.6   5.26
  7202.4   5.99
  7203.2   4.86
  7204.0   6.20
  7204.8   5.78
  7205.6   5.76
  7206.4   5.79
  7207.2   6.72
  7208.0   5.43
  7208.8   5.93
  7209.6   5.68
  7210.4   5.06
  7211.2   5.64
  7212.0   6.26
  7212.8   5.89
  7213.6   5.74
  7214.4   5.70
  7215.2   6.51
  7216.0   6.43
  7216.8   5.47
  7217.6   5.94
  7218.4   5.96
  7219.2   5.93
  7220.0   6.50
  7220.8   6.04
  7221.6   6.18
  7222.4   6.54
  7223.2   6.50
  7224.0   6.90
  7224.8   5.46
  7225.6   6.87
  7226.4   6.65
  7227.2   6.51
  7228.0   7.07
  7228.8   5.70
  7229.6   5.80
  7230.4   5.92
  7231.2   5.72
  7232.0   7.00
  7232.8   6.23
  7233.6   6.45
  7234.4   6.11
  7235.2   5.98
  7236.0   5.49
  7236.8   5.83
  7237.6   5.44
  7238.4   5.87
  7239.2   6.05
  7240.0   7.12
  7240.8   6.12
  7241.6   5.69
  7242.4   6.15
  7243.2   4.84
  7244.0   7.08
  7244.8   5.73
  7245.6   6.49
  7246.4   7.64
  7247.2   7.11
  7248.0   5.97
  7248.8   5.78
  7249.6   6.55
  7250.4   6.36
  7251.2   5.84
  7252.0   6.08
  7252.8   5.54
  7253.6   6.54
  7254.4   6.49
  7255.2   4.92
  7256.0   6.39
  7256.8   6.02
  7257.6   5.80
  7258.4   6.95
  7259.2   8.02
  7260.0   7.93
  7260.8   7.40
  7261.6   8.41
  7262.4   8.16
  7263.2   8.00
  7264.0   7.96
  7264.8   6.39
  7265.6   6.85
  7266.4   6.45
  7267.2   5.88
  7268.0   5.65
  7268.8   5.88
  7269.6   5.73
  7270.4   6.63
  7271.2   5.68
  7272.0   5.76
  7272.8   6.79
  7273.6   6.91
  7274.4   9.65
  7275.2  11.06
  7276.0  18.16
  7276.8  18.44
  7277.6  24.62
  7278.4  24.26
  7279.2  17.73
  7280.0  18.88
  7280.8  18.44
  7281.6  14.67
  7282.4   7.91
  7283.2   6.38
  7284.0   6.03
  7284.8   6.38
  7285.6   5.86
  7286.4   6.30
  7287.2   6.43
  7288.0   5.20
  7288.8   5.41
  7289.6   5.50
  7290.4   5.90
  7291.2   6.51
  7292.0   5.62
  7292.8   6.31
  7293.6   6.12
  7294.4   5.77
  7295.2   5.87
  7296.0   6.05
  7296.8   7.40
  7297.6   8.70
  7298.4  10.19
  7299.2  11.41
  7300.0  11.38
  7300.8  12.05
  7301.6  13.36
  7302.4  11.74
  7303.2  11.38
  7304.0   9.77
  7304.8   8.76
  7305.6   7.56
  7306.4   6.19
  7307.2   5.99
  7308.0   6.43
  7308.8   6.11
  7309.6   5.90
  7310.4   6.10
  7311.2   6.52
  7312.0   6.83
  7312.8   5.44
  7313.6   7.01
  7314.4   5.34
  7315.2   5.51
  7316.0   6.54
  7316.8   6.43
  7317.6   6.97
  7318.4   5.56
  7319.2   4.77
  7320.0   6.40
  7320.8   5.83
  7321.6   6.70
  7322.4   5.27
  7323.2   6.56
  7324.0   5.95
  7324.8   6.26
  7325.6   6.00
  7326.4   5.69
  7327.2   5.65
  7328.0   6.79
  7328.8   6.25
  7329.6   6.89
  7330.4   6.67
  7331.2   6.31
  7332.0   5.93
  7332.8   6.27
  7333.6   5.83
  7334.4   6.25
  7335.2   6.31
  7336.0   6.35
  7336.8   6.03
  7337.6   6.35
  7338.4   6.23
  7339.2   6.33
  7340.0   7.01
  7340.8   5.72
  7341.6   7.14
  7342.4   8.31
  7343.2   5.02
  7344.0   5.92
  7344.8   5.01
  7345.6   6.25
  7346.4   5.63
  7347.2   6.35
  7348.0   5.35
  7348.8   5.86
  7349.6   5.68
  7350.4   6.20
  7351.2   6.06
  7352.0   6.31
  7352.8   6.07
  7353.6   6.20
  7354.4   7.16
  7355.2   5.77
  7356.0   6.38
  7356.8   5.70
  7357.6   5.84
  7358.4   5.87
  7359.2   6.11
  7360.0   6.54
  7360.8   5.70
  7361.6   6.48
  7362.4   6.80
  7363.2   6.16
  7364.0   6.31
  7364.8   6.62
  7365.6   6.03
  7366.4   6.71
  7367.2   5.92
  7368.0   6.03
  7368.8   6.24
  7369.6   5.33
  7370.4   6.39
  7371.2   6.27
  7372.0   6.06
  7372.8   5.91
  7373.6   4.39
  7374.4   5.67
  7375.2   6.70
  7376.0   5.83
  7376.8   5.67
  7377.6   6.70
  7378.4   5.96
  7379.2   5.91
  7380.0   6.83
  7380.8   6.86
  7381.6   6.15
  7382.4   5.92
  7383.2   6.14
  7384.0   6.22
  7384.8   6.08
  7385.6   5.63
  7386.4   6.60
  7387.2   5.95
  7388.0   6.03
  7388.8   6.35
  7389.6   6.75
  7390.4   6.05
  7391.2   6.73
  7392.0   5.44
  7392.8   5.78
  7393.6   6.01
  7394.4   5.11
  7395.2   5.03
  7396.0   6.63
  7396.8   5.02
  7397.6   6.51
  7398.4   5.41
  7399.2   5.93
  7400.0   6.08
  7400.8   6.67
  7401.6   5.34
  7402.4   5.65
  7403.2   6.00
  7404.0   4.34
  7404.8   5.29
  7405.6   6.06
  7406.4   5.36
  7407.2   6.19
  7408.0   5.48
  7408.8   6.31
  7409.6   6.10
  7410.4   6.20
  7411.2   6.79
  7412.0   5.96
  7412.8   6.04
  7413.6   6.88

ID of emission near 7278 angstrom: H-alpha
